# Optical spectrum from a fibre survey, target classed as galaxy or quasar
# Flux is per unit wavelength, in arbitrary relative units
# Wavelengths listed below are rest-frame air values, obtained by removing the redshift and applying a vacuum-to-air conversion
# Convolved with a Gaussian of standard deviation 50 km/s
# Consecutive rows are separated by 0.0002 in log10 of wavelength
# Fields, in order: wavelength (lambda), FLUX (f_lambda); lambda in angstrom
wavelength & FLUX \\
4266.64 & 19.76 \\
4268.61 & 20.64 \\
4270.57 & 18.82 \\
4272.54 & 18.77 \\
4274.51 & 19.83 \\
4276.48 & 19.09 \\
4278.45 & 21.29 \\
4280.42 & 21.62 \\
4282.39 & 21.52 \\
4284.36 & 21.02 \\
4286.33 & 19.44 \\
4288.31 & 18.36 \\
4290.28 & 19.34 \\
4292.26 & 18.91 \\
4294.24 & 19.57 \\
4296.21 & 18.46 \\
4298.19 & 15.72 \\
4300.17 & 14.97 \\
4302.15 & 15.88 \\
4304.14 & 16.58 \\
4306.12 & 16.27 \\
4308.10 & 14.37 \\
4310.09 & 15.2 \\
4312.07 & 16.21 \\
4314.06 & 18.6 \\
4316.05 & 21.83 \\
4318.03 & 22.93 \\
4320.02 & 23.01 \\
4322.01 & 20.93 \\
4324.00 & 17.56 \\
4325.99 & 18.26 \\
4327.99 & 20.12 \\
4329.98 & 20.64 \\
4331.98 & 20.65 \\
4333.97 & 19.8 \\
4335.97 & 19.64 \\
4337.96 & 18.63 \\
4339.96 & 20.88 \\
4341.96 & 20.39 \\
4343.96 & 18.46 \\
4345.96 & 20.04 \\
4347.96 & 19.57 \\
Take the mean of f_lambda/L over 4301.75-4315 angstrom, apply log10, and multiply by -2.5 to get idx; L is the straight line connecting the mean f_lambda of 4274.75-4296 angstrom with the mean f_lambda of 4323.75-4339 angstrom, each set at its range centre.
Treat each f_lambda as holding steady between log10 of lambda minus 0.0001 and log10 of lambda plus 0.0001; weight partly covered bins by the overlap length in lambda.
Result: 0.22 mag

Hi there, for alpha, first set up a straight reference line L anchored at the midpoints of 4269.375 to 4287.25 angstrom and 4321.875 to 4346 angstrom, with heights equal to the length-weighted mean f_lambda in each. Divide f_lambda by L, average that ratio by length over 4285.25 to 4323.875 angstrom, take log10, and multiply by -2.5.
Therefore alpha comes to 0.096 mag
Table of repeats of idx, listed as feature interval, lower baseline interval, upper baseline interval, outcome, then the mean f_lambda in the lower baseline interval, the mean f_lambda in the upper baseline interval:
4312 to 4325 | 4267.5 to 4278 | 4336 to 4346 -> -0.04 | 19.5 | 19.7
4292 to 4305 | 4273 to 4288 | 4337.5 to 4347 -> 0.18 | 20.4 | 19.7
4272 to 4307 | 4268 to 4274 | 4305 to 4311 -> -0.08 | 19.4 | 15.3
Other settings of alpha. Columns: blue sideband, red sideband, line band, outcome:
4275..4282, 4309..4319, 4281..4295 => 0.023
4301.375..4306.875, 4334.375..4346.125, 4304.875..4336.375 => -0.075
